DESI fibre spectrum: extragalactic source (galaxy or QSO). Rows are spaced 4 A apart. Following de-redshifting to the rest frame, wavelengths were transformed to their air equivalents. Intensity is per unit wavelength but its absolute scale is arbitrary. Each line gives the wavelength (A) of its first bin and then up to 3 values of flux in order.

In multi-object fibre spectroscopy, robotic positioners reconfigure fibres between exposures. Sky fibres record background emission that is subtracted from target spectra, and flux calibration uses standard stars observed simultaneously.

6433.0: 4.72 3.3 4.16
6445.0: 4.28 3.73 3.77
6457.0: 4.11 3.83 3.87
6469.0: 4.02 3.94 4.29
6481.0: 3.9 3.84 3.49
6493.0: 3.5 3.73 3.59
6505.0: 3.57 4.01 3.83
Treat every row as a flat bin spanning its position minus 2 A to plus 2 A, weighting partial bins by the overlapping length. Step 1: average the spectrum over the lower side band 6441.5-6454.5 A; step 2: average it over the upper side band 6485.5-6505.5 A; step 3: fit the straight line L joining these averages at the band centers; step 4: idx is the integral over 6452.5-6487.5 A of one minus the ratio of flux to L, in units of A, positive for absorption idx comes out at -1.51 A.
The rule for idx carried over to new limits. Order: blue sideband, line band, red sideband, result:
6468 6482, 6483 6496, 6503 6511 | 1.0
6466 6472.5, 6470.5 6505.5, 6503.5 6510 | 0.9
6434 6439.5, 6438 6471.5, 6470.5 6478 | -0.9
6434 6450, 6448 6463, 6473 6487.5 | 0.3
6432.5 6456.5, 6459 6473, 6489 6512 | -0.2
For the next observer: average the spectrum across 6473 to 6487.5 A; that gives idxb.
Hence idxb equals 3.98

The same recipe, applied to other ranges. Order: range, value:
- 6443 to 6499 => 3.88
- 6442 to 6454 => 3.96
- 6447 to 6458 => 3.85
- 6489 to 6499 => 3.59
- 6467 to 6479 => 4.08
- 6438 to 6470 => 3.95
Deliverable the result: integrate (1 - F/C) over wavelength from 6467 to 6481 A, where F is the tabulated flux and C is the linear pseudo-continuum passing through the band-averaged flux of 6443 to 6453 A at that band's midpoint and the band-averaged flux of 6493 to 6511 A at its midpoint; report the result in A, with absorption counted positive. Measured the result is -0.8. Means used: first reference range 3.96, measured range 4.06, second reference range 3.7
